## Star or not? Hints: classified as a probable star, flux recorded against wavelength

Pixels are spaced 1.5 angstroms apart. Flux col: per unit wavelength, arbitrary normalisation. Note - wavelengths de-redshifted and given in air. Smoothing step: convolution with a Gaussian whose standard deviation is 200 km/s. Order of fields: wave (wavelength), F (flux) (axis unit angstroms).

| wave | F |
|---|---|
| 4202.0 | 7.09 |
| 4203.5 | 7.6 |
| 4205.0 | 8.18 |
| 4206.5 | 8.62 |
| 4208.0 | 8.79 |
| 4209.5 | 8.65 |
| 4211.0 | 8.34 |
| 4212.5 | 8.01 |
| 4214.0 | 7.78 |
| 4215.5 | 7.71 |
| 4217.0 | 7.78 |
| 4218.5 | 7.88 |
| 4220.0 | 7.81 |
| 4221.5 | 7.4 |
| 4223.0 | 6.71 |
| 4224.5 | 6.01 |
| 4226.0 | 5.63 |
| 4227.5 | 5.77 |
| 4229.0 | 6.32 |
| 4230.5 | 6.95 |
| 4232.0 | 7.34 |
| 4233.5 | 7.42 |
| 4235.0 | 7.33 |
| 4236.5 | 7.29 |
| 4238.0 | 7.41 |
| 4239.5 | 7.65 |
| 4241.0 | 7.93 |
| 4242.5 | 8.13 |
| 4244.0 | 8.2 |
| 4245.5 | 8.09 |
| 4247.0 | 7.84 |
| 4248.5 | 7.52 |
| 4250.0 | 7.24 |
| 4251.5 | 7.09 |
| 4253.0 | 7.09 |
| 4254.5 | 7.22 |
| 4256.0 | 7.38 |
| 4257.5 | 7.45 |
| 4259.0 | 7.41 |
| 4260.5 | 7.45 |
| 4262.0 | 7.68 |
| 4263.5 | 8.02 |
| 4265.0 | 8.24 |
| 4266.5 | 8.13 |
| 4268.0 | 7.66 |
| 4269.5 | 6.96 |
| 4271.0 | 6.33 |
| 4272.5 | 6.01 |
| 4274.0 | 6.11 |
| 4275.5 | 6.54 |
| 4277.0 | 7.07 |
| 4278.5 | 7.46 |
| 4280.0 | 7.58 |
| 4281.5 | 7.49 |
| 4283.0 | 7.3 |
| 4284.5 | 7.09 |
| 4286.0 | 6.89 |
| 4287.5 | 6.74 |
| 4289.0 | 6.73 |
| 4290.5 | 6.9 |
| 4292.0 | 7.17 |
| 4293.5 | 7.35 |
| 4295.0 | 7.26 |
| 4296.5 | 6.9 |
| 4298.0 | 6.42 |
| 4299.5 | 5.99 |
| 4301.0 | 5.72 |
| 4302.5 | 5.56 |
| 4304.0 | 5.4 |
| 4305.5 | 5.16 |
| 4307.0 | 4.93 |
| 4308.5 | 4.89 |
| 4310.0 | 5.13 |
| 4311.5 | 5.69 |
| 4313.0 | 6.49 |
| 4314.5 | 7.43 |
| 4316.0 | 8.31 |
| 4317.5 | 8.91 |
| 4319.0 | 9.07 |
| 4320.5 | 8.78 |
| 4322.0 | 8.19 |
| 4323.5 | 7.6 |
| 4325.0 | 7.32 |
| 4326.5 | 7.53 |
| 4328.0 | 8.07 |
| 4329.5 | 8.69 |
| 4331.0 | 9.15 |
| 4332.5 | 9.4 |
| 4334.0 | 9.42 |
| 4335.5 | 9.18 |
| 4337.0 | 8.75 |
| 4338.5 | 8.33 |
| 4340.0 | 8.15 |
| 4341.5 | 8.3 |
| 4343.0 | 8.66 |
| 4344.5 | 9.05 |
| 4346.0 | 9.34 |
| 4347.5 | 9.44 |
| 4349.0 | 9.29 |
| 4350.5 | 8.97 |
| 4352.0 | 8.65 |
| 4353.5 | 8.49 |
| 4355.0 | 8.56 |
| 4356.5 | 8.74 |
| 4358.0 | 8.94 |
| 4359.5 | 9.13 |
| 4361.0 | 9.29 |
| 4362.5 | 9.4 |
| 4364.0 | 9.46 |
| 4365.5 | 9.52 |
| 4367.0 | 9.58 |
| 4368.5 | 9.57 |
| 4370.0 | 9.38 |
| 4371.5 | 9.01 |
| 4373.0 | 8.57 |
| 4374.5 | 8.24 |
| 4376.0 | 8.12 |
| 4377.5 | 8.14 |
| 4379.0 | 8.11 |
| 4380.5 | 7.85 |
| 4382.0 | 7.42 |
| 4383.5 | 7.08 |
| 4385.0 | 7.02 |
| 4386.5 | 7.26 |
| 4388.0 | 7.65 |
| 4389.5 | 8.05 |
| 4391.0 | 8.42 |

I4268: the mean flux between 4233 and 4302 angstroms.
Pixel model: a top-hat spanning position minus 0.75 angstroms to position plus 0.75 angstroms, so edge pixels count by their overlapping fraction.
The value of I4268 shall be 7.23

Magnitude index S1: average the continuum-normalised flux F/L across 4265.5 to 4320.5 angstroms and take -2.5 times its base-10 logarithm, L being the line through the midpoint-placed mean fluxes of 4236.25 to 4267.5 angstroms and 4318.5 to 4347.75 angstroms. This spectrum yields 0.20 mag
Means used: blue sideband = 7.65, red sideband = 8.6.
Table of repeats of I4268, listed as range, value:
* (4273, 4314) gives 6.45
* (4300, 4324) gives 6.69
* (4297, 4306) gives 5.76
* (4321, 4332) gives 8.12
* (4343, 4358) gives 8.93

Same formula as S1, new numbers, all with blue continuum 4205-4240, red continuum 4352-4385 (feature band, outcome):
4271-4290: 0.151 mag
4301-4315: 0.407 mag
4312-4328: 0.043 mag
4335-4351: -0.051 mag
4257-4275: 0.075 mag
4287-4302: 0.197 mag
